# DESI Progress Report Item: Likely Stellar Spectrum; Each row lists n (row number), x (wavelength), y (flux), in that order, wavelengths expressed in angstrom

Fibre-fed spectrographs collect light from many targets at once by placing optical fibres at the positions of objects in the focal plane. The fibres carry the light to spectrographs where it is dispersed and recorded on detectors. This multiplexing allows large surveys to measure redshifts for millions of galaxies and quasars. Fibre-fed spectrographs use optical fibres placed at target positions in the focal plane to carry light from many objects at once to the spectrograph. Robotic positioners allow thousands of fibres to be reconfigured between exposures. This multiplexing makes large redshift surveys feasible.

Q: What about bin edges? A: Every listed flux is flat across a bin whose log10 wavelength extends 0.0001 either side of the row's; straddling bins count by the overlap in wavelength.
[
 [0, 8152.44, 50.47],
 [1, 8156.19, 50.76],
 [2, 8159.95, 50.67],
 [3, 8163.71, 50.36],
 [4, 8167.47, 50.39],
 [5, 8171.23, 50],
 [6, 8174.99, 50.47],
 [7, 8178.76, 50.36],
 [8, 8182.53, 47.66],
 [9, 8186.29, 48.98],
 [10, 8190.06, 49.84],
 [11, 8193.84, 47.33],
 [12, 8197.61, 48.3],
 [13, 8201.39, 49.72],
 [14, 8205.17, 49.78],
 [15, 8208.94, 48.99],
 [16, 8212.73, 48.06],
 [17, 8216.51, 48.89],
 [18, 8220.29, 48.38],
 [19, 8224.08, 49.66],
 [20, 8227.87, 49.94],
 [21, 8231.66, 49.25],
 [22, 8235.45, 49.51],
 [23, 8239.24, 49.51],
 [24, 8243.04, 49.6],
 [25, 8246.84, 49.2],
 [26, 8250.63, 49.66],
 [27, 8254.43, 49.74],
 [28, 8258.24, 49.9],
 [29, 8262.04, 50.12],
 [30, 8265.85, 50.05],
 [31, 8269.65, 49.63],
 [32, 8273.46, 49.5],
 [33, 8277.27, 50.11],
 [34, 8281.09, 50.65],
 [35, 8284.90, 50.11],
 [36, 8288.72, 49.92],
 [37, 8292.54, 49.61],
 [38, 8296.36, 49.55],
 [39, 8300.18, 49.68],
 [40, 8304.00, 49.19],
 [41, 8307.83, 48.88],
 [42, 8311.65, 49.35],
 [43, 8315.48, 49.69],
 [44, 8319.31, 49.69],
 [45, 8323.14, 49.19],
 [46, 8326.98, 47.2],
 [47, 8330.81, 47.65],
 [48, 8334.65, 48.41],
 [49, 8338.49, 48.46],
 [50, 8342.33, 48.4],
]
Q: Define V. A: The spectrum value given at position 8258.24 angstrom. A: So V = 49.9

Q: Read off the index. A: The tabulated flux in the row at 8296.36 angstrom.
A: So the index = 49.55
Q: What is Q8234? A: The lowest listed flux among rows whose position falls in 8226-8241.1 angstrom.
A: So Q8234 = 49.25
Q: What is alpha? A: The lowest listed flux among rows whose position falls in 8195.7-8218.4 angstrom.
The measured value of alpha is 48.06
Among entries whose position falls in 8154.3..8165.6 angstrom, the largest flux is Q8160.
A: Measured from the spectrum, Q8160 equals 50.76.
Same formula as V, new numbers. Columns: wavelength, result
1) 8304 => 49.19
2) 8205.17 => 49.78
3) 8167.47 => 50.39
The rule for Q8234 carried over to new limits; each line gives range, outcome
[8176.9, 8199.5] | 47.33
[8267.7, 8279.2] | 49.5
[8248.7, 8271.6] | 49.63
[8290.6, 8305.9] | 49.19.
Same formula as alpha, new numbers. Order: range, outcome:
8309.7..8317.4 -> 49.35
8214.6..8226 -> 48.38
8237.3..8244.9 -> 49.51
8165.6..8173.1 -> 50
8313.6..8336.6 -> 47.2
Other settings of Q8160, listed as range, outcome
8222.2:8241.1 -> 49.94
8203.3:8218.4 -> 49.78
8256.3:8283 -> 50.65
